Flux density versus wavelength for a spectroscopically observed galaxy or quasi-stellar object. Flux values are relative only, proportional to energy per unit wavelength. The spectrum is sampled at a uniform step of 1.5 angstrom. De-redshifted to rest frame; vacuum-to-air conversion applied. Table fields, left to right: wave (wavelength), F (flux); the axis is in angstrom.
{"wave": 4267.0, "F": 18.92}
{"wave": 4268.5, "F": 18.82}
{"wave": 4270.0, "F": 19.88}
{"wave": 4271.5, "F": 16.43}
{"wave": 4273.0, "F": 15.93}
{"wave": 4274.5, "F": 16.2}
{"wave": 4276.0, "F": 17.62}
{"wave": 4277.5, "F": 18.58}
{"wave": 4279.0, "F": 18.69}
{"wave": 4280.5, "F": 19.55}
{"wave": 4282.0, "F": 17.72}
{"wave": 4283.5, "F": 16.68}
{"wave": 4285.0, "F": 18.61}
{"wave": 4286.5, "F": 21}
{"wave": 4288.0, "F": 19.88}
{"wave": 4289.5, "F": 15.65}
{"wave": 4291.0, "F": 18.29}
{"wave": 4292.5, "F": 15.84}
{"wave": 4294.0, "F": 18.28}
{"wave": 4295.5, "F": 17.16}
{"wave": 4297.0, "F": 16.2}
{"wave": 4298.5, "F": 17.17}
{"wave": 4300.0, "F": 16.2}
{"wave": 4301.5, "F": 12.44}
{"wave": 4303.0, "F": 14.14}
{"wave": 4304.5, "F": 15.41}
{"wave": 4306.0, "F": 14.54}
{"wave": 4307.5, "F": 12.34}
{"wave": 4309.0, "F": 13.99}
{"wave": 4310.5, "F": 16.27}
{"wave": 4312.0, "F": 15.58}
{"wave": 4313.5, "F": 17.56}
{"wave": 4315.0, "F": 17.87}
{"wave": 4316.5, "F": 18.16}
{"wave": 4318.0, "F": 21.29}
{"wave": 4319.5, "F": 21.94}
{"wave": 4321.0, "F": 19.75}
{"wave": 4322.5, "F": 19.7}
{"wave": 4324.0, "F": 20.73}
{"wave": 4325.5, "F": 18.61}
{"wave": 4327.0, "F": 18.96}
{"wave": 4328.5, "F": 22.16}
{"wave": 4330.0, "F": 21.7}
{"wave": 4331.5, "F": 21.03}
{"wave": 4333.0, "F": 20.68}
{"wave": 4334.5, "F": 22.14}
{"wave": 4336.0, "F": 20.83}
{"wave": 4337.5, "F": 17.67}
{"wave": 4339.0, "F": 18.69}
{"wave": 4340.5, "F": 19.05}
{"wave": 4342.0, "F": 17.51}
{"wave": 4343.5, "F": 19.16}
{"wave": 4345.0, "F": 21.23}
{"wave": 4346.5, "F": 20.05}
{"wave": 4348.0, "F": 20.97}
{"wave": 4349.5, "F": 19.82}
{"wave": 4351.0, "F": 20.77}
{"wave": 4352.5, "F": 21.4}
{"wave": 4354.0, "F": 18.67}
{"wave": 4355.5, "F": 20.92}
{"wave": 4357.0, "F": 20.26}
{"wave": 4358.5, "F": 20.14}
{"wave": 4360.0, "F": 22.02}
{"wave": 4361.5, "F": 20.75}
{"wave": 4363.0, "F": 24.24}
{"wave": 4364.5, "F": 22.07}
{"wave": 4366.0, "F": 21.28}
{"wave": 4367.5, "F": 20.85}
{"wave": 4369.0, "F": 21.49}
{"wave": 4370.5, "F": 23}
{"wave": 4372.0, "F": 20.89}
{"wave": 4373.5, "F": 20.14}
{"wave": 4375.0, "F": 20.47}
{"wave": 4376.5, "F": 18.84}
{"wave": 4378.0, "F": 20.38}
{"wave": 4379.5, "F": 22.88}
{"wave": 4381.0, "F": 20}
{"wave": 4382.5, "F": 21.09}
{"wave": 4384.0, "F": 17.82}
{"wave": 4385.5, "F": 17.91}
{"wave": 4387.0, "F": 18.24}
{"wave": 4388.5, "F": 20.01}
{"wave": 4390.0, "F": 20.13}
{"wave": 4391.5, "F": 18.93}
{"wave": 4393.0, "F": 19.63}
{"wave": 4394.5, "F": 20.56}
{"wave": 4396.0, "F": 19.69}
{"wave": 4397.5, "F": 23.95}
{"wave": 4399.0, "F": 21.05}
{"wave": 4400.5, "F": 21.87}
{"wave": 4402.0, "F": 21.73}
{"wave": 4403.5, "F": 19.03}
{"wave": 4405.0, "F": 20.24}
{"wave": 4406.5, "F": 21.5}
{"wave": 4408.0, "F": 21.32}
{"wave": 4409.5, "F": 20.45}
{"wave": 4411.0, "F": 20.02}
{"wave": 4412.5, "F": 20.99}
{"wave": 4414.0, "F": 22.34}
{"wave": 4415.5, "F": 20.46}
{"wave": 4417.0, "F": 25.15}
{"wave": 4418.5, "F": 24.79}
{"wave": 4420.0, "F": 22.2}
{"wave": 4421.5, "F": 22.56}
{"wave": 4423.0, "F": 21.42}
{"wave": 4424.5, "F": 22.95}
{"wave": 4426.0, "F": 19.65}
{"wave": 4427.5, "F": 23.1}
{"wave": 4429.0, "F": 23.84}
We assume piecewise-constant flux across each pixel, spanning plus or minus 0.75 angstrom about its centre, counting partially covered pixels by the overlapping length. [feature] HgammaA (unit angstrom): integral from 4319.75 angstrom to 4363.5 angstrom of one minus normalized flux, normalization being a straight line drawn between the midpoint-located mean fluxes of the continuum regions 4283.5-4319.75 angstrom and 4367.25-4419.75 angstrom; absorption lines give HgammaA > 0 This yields -4.2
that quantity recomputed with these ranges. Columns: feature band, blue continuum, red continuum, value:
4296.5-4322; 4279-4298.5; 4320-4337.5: 3.6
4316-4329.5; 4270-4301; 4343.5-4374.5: -0.6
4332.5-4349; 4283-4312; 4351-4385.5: -0.6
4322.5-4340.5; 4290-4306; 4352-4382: -1.7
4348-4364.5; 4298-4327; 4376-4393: -2.0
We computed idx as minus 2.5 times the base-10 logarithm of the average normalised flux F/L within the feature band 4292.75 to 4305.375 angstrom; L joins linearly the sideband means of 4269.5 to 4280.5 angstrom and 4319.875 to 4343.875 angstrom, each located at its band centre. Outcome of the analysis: 0.175 mag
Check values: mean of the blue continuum 17.7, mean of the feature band 15.9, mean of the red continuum 19.9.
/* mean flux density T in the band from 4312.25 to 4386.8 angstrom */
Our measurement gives 20.3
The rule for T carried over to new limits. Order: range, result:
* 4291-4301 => 16.8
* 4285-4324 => 17.2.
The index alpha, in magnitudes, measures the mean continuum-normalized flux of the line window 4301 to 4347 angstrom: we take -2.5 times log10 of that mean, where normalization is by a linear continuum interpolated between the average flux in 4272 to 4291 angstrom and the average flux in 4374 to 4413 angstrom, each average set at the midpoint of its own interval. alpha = 0.03 mag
